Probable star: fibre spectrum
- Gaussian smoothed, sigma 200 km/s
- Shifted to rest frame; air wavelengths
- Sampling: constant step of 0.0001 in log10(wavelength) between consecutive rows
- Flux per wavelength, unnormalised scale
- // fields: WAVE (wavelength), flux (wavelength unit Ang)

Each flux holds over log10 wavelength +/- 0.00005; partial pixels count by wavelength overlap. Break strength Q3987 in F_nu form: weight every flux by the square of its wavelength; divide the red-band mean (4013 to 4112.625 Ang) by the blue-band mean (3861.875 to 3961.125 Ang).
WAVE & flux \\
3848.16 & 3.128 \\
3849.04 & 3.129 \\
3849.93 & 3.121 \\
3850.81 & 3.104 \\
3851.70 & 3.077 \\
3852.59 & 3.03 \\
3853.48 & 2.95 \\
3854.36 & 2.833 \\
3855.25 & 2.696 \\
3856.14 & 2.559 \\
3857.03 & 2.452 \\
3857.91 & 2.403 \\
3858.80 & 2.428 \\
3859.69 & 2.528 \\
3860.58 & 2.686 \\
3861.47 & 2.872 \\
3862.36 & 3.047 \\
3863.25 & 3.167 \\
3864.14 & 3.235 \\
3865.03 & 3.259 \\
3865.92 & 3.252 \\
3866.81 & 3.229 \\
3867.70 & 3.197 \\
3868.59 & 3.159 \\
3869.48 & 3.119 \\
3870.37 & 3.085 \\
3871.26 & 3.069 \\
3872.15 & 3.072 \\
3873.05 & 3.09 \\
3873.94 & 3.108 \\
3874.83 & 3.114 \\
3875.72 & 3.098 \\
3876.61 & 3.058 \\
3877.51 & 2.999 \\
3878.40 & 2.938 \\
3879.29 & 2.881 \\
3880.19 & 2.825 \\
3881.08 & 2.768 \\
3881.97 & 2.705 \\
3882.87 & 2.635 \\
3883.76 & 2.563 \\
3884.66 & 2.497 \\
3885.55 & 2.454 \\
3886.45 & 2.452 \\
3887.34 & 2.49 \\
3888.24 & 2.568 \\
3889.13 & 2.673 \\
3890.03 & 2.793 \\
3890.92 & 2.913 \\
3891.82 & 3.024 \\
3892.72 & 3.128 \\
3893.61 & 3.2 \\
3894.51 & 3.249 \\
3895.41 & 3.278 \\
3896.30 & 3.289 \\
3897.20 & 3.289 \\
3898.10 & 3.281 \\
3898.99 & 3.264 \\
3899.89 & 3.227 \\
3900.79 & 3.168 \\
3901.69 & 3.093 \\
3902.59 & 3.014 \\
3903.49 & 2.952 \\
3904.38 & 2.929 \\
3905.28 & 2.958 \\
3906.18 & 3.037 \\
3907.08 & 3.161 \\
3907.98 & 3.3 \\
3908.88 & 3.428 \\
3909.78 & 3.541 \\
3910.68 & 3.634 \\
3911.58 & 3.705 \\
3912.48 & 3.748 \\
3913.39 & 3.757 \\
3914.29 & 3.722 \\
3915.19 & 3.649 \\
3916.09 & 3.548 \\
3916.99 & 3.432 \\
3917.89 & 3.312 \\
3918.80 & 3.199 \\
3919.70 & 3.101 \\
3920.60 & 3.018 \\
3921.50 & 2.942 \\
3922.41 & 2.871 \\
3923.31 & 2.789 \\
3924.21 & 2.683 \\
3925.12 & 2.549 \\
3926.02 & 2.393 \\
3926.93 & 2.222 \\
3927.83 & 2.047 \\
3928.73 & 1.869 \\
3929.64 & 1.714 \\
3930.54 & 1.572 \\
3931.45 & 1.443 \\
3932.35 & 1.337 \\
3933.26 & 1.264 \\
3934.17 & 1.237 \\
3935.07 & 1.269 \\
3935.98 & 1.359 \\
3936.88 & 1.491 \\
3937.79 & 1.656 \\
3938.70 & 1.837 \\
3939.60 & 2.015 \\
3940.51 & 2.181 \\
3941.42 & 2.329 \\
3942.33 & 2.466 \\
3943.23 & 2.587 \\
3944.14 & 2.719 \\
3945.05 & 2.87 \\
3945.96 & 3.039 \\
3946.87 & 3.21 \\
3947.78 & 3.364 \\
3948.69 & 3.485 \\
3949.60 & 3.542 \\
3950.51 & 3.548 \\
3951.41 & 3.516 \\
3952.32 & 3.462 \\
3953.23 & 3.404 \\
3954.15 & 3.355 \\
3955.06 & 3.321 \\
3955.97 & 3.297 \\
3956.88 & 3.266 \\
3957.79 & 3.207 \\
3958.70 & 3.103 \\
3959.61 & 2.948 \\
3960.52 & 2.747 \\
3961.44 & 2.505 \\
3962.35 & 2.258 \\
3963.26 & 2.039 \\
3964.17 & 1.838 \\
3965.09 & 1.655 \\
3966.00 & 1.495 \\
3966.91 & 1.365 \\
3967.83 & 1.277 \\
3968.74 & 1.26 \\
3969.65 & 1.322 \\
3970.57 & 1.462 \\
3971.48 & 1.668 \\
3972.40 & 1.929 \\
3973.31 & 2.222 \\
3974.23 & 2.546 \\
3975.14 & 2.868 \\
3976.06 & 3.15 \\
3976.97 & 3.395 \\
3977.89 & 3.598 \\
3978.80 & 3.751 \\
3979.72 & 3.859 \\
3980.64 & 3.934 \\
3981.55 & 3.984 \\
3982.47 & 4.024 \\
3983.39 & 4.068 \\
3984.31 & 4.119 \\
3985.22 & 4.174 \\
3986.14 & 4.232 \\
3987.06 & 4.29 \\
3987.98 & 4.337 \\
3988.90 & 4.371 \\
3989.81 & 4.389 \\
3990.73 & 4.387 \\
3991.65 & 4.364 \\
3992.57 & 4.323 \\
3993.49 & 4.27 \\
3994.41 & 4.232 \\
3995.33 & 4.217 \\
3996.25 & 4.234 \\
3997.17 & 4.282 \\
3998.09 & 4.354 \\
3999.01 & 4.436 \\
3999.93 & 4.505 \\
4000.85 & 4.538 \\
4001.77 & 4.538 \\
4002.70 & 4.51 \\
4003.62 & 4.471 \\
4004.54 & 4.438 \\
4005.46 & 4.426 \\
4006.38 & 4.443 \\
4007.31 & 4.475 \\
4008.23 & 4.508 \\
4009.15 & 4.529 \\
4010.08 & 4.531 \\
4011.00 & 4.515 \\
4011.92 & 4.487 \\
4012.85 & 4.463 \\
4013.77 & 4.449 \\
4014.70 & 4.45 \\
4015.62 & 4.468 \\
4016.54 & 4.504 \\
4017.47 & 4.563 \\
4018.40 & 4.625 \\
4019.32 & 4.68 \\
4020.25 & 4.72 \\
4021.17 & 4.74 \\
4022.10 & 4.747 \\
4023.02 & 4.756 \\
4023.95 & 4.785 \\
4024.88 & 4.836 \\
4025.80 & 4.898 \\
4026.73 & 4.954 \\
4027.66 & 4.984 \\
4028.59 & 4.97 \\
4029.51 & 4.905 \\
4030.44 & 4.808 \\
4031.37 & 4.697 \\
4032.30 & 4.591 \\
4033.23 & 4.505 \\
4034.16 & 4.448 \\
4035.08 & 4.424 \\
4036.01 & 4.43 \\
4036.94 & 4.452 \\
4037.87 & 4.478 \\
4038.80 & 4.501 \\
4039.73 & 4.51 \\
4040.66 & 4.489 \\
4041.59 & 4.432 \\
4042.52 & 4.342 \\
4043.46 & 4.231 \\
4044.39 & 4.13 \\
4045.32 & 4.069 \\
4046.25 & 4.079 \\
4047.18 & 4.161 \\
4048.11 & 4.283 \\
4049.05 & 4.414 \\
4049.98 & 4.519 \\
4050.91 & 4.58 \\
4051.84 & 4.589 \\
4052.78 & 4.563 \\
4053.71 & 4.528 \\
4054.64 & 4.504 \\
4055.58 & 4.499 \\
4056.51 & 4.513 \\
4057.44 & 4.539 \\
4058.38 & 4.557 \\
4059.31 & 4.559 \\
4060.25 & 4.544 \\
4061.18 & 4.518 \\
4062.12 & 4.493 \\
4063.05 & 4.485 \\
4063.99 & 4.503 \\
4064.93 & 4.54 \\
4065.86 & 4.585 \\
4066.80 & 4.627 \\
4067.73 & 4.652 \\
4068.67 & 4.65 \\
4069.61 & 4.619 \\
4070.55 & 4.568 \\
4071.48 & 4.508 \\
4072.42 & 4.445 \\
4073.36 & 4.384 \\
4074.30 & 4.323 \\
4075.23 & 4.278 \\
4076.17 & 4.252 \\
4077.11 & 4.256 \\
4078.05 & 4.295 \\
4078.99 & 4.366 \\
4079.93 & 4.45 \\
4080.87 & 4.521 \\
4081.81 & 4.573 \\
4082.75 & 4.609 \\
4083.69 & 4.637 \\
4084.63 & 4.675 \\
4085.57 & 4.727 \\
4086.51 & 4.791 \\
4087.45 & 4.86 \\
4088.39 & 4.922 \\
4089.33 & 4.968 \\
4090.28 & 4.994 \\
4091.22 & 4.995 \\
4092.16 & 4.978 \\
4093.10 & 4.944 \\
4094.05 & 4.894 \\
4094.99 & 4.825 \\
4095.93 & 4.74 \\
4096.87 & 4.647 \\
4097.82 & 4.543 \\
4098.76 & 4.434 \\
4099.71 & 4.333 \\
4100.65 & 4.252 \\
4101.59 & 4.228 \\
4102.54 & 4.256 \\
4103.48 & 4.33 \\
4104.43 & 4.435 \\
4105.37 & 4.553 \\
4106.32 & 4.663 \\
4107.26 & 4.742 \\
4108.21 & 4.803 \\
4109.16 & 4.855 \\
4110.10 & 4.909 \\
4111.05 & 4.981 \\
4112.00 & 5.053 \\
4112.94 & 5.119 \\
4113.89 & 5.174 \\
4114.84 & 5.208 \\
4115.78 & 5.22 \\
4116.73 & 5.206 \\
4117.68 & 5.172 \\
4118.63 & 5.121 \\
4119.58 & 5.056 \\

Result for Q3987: 1.72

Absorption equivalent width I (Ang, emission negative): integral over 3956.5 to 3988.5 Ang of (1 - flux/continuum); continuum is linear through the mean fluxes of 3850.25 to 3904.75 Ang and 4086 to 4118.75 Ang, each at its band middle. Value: 7.6 Ang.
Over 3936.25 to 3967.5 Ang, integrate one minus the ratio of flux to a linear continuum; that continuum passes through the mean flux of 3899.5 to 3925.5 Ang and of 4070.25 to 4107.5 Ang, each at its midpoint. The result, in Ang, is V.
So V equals 7.6 Ang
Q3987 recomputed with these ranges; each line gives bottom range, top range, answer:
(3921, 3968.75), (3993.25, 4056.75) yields 1.95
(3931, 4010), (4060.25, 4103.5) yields 1.52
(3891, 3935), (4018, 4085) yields 1.68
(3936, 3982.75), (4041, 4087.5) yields 1.76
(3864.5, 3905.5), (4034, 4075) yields 1.63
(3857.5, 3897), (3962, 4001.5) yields 1.21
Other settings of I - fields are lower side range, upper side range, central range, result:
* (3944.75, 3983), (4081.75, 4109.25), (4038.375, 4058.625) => -2.0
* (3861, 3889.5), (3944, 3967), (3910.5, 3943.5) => 4.9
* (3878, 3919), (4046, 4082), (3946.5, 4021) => 4.0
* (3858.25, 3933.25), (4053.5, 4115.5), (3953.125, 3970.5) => 5.7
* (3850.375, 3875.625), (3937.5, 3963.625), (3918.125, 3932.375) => 2.5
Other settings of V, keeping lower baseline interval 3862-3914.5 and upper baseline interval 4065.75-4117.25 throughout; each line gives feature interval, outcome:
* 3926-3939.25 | 7.0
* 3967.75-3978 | 4.2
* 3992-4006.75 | -1.6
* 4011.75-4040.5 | -3.3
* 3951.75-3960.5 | 0.9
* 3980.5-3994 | -1.3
